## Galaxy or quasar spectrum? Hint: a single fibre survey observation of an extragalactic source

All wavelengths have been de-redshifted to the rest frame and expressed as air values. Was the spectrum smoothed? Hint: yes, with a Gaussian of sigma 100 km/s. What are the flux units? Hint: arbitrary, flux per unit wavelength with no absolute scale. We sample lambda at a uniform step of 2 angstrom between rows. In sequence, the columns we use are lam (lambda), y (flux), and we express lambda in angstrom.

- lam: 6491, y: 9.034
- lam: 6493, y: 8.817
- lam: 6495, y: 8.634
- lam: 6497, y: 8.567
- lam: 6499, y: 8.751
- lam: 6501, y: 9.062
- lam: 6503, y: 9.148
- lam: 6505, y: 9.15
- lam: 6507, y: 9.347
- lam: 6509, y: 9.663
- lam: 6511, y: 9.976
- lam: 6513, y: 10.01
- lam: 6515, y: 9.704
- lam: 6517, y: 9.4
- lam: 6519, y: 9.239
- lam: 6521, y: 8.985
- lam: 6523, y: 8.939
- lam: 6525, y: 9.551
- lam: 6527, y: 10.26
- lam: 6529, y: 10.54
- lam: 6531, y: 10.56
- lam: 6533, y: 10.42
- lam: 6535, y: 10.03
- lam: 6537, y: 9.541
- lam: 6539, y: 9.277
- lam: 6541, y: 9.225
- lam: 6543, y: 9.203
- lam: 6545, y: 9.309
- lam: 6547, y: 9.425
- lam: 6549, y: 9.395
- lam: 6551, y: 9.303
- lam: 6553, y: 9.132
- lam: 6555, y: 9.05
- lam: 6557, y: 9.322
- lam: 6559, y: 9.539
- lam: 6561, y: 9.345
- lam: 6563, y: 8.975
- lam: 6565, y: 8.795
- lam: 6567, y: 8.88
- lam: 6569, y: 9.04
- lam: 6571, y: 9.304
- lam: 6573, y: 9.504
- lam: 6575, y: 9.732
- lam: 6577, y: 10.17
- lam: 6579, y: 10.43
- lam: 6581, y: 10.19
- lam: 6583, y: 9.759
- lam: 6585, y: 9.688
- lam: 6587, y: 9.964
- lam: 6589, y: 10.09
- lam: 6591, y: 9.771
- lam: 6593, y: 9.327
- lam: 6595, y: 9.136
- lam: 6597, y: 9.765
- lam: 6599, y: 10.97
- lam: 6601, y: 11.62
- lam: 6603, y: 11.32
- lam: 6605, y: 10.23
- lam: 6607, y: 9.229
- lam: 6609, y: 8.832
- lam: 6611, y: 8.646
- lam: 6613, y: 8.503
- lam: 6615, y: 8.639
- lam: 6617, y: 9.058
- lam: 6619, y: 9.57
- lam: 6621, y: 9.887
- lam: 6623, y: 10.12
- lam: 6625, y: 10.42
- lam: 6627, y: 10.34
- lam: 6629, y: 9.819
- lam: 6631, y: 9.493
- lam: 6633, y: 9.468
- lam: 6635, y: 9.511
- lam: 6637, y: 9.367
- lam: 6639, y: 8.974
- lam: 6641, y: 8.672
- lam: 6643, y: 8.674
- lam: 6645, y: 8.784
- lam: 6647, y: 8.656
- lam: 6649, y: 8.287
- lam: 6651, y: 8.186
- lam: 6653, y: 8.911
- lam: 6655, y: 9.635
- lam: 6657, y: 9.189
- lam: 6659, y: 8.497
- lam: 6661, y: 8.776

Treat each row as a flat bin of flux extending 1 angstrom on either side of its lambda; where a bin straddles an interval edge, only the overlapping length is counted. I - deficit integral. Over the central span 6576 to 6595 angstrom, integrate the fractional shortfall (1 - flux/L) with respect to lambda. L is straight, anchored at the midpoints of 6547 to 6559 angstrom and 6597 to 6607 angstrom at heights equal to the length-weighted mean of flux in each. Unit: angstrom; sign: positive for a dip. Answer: 0.6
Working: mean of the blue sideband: 9.28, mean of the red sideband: 10.7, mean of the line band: 9.89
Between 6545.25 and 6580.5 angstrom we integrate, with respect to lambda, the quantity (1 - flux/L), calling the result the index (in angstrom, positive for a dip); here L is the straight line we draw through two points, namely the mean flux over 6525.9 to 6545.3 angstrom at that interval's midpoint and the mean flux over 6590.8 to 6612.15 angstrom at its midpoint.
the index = 1.74 angstrom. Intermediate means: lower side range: 9.85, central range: 9.38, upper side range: 9.89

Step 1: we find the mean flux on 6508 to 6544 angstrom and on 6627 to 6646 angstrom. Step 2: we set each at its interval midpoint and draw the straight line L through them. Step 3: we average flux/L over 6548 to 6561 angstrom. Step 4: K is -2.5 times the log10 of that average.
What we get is 0.033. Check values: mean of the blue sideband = 9.7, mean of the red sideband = 9.26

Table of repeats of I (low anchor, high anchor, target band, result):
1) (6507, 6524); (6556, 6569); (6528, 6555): -0.96 angstrom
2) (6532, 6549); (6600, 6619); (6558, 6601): -0.57 angstrom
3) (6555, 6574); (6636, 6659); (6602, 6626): -1.51 angstrom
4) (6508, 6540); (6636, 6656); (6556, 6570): 0.49 angstrom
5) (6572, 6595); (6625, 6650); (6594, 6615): -0.36 angstrom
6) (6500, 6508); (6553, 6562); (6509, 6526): -0.52 angstrom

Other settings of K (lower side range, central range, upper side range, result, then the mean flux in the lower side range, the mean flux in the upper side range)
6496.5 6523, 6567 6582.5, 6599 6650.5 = -0.036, 9.31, 9.46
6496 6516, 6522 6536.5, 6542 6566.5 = -0.084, 9.34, 9.23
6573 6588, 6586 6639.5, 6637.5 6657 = -0.037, 9.96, 8.79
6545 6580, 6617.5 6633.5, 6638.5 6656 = -0.112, 9.37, 8.75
